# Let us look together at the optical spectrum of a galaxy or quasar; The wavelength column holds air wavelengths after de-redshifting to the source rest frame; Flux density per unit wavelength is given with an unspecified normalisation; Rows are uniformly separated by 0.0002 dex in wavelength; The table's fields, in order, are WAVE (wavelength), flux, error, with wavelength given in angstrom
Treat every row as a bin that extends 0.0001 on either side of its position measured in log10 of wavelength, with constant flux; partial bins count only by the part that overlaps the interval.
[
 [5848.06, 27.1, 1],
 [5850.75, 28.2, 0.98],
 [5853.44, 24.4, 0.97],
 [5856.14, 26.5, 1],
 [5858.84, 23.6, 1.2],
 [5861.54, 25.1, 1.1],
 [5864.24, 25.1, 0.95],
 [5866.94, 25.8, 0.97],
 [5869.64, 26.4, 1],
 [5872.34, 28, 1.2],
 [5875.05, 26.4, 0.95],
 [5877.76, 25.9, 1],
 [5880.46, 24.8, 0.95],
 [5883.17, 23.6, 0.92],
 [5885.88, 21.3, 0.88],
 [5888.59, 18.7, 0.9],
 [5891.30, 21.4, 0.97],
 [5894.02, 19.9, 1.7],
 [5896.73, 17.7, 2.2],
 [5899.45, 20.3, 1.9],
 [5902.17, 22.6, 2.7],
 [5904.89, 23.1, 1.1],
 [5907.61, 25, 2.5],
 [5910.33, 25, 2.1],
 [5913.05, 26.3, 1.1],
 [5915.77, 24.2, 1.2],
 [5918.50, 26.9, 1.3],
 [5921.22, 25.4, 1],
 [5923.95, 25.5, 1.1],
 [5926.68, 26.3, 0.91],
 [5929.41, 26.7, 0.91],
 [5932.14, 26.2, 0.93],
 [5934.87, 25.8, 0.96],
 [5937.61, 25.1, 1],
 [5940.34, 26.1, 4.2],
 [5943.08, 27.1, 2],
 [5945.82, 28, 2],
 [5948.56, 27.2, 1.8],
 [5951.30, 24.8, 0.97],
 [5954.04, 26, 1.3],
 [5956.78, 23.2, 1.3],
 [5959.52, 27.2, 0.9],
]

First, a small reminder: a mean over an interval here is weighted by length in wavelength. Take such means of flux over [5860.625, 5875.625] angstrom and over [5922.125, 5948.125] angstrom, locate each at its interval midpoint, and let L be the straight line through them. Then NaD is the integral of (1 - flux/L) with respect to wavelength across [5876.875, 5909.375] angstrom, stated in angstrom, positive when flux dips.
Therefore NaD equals 5.2 angstrom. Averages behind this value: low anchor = 26.2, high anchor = 26.3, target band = 22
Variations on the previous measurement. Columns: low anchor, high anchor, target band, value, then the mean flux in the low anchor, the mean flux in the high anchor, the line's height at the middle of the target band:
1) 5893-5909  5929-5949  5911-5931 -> -1.48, 21.5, 26.5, 24.1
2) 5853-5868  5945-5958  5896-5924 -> 1.76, 25.1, 25.8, 25.5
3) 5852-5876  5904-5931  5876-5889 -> 1.20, 25.7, 25.5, 25.6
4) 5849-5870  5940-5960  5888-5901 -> 3.09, 25.6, 26.2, 25.8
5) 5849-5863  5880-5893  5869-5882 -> -1.76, 25.6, 21.7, 23.1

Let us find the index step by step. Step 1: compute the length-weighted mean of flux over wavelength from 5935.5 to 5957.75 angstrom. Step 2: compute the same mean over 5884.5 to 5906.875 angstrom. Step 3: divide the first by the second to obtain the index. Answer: 1.3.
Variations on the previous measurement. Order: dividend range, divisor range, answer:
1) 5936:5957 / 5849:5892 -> 1.05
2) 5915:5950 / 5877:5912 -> 1.18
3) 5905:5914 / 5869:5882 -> 0.96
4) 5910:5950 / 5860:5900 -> 1.12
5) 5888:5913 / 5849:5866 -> 0.86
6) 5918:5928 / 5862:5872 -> 1.00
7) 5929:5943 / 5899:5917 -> 1.09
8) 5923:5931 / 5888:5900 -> 1.34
